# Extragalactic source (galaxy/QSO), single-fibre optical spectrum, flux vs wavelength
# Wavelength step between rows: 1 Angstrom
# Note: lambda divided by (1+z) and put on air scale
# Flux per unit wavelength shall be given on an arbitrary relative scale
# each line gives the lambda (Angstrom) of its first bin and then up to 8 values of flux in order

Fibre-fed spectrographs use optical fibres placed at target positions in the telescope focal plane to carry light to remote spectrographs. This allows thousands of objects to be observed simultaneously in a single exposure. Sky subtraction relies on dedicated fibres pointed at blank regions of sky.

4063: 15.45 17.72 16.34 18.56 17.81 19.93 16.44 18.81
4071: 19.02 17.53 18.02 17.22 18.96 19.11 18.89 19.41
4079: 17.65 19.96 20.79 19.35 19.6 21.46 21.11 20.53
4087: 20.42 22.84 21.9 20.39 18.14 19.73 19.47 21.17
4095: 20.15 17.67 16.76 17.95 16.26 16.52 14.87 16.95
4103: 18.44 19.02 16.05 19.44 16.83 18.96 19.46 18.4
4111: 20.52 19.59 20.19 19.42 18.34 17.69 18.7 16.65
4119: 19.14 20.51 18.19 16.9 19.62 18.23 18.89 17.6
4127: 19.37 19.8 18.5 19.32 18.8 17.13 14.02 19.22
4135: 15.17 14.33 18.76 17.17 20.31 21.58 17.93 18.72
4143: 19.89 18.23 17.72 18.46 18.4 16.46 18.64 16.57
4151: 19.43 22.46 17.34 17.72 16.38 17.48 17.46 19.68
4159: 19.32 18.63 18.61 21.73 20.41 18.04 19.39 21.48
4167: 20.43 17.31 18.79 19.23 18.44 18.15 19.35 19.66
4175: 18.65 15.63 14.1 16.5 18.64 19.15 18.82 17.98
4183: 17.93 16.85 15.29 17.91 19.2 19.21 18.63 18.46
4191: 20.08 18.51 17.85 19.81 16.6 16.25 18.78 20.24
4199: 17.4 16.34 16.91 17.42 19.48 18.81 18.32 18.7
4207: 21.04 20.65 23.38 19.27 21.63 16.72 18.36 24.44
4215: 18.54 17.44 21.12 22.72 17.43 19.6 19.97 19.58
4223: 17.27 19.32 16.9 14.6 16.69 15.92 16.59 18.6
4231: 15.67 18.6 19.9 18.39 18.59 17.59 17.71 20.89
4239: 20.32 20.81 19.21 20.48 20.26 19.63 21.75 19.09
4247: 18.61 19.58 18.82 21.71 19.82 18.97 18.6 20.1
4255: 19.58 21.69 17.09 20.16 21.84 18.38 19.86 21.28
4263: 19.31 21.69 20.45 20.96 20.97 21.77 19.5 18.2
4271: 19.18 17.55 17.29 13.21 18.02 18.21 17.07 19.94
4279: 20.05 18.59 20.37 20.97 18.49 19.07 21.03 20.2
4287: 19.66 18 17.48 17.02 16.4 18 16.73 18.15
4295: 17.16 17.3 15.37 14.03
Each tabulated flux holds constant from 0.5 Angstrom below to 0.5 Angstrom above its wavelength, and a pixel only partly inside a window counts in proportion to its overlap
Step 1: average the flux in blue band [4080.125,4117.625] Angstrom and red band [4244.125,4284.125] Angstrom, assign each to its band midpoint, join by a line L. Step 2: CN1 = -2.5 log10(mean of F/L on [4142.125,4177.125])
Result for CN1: 0.034 mag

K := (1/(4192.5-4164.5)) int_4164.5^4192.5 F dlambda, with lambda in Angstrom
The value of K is 18.3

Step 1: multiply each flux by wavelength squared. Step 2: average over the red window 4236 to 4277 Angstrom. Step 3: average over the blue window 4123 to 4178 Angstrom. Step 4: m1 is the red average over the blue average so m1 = 1.11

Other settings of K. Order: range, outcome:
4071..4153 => 18.7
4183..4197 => 18.1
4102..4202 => 18.4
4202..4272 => 19.4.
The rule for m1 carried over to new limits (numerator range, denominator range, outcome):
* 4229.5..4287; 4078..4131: 1.10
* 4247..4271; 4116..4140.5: 1.17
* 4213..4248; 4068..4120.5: 1.07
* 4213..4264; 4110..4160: 1.10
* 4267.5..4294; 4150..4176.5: 1.04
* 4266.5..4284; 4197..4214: 1.01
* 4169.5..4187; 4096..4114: 1.02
